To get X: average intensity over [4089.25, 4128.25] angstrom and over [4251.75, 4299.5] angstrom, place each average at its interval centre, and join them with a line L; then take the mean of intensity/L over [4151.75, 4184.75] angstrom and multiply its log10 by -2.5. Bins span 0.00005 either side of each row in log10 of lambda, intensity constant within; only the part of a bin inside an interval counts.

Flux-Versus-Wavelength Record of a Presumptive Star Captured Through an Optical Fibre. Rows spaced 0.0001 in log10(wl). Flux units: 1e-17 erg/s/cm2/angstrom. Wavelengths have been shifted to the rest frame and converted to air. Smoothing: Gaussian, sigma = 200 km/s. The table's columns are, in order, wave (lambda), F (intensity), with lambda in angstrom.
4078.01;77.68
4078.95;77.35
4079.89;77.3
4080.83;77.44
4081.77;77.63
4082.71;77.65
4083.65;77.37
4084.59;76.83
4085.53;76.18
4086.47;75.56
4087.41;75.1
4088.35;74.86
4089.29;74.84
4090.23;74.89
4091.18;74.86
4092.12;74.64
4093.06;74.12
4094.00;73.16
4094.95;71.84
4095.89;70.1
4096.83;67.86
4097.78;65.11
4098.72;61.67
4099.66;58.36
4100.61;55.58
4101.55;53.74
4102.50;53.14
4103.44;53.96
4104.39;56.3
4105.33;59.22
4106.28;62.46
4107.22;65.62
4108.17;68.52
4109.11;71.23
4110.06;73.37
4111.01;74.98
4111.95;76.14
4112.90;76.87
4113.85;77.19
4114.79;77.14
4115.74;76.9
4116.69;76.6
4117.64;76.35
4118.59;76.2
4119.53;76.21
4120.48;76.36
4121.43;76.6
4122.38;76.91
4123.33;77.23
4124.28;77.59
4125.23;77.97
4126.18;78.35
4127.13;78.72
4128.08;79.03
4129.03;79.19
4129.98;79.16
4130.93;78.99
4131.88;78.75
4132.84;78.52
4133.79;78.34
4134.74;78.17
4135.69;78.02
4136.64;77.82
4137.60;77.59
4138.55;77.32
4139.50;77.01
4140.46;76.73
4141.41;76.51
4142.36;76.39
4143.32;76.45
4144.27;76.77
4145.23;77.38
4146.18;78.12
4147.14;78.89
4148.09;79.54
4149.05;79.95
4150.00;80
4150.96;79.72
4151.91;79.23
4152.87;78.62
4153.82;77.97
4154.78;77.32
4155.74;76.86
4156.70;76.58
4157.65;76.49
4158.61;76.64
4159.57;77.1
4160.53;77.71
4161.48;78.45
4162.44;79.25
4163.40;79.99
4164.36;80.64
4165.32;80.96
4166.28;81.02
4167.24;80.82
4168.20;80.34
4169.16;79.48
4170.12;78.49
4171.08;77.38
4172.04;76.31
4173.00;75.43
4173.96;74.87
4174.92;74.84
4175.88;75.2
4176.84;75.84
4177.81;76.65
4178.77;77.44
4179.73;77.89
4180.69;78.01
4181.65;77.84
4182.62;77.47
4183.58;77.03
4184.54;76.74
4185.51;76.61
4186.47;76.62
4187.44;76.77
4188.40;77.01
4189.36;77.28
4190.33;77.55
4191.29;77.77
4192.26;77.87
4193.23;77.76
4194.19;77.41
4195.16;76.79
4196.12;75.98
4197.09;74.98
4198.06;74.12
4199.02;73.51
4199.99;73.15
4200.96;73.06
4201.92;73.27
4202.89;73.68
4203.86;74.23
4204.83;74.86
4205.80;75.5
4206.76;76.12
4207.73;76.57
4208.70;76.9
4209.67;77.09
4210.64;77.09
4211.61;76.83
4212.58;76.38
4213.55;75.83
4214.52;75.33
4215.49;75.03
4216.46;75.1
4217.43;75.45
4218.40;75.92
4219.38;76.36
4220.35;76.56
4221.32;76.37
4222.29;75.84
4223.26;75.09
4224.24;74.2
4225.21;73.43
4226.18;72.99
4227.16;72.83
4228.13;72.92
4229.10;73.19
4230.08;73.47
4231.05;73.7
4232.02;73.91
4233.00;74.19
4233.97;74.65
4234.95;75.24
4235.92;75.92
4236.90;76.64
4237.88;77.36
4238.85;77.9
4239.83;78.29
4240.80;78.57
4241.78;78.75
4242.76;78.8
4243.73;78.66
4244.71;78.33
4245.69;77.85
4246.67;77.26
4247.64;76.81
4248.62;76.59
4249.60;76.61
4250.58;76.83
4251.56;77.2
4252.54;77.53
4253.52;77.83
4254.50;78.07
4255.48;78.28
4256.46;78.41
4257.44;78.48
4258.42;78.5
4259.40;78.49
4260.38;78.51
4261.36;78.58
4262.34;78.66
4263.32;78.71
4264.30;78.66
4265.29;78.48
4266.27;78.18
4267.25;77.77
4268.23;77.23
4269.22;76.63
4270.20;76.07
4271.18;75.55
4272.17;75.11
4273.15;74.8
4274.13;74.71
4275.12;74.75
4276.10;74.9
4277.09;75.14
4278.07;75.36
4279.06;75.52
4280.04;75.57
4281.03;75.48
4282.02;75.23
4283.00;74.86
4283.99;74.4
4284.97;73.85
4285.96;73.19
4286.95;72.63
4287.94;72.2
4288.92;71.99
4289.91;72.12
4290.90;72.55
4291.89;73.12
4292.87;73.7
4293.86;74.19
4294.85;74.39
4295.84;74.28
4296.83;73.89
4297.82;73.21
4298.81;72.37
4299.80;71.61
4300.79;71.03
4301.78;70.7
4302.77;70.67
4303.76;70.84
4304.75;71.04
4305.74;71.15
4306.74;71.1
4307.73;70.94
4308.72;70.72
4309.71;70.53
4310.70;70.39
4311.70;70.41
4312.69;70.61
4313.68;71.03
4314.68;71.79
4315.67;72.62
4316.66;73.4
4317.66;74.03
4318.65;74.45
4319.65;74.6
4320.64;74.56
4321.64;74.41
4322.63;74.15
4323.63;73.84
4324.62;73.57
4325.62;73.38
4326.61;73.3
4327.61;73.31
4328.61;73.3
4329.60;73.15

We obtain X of -0.076 mag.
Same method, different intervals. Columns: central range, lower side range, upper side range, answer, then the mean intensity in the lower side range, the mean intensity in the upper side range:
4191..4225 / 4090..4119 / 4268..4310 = -0.06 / 68.6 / 73.5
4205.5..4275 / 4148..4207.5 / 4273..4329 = -0.02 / 77.1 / 73.1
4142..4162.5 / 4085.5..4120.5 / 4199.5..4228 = -0.08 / 69.8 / 75.2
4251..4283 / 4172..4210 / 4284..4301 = -0.04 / 76.1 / 73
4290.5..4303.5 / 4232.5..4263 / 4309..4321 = 0.01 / 77.5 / 72.3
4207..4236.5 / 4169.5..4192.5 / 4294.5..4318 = 0.00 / 76.9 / 71.7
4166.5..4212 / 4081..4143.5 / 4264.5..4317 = -0.05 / 73.3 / 73.5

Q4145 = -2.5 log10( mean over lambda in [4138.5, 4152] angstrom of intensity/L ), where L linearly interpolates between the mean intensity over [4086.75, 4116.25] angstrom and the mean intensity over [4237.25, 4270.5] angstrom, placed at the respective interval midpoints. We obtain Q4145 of -0.10 mag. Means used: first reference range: 68.6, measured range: 78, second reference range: 77.9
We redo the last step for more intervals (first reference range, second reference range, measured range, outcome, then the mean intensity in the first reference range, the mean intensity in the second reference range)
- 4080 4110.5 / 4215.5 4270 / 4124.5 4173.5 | -0.09 mag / 68.9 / 76.7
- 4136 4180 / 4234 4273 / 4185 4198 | 0.01 mag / 77.9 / 77.6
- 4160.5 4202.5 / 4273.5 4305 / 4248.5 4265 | -0.05 mag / 77.1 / 73.4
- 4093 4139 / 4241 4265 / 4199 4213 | 0.01 mag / 72.3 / 78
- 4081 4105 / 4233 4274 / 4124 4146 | -0.10 mag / 69.1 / 77.4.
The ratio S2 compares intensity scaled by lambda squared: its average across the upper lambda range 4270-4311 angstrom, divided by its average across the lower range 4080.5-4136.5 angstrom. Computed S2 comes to 1.1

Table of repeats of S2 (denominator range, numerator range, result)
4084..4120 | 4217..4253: 1.16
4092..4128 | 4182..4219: 1.13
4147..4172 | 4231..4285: 1.02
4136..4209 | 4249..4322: 1.02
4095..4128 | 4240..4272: 1.19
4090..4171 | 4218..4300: 1.08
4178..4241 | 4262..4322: 1.01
